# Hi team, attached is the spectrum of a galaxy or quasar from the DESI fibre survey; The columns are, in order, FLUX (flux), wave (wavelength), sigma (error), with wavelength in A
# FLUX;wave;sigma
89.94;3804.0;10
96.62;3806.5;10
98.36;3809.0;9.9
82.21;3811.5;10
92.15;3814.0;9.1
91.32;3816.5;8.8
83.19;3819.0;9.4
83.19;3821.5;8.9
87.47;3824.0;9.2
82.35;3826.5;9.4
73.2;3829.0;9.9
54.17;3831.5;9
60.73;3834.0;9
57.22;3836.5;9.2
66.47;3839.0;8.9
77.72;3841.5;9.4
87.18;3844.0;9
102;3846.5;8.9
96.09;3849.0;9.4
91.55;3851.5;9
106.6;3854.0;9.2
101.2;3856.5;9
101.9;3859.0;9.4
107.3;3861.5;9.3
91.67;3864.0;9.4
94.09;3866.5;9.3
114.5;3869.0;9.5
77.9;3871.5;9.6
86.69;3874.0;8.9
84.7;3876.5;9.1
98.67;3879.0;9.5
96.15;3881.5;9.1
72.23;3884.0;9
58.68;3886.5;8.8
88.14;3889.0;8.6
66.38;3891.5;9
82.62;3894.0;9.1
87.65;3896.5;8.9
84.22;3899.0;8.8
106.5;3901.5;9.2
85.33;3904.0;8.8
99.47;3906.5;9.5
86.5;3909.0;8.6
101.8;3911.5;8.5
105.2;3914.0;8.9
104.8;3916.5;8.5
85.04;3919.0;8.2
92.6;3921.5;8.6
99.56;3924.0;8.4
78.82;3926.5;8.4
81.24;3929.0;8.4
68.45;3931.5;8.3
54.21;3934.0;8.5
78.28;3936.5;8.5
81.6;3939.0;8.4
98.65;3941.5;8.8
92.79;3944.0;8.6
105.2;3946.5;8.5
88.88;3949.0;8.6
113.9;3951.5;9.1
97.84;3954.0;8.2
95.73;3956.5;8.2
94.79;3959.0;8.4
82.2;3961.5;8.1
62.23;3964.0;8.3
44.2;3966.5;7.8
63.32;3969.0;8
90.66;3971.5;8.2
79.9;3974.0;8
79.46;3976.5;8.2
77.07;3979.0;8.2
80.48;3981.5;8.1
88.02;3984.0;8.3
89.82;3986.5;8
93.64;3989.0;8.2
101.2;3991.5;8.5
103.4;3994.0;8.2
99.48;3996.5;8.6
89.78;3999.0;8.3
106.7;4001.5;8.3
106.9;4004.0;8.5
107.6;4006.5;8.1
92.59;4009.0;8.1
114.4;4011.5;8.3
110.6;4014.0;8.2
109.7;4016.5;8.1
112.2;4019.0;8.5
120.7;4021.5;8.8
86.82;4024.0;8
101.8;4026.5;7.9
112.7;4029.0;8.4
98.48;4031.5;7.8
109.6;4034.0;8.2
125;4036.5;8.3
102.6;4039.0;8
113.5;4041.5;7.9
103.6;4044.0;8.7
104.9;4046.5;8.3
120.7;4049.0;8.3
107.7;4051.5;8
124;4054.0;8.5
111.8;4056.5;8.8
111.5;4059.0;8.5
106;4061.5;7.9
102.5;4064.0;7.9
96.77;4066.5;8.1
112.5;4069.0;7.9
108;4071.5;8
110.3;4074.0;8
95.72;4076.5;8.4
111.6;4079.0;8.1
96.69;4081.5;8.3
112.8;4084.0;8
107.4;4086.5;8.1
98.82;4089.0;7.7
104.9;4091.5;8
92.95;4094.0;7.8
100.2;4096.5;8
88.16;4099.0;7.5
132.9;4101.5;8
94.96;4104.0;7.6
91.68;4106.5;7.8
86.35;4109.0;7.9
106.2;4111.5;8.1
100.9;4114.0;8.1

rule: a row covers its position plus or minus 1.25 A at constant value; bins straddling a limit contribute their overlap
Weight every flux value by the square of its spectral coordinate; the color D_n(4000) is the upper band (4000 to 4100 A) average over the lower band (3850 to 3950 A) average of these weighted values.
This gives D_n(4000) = 1.3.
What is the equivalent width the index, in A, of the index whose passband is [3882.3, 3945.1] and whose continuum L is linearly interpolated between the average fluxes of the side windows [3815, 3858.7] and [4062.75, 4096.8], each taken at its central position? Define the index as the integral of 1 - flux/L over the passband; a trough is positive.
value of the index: 2.7 A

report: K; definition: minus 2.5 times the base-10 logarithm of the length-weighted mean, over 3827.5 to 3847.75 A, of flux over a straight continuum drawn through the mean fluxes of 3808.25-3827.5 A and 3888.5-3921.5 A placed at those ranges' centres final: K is 0.21 mag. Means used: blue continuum 87.3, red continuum 91.2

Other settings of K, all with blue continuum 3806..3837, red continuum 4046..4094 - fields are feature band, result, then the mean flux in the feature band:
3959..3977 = 0.30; 73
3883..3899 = 0.15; 76.7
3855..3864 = -0.20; 102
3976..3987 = 0.18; 82.7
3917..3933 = 0.08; 84.8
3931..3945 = 0.17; 79.3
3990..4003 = -0.01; 100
